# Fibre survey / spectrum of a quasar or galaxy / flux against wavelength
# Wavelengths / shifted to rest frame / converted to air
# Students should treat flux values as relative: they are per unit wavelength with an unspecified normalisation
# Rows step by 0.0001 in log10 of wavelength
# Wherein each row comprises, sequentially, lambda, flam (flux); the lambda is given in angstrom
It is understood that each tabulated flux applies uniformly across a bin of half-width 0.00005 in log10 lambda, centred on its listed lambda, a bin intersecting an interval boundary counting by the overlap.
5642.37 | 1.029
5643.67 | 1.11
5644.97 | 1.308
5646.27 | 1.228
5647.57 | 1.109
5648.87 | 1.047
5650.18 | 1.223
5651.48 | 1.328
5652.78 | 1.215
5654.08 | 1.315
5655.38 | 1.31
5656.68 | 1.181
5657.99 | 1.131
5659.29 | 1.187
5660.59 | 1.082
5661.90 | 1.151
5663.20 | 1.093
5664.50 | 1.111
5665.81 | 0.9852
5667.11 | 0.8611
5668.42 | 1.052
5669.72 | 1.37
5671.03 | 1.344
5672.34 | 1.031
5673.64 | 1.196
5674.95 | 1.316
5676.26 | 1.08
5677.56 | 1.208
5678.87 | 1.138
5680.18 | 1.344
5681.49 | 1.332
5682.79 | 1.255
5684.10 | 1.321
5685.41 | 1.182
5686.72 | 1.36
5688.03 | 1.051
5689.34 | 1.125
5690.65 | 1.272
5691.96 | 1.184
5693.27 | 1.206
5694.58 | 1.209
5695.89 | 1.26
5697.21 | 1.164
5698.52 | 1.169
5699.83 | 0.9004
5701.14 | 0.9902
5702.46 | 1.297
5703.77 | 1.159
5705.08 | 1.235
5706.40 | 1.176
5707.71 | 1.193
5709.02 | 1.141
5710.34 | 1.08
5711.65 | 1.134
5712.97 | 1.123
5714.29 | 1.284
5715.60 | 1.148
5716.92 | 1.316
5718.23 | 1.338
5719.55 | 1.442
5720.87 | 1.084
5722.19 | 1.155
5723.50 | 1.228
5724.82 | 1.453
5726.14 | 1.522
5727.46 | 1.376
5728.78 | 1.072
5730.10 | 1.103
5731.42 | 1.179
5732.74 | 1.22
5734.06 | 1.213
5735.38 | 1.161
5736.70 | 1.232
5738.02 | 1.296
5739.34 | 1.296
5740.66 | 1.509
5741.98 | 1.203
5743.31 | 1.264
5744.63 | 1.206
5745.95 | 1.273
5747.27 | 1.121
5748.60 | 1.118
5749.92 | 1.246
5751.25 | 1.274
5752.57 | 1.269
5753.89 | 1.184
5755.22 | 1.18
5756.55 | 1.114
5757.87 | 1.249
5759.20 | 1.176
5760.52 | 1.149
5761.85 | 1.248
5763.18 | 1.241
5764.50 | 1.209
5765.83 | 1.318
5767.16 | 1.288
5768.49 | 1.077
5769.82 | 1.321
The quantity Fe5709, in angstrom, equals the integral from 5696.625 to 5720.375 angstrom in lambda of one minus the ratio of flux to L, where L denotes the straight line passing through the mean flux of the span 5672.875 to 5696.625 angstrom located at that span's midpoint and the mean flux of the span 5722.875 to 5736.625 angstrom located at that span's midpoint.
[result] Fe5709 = 1.08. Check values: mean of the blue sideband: 1.22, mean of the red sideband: 1.25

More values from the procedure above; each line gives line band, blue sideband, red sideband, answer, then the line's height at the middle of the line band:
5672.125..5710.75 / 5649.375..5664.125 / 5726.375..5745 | 1.0 angstrom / 1.22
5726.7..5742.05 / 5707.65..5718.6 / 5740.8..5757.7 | -0.5 angstrom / 1.21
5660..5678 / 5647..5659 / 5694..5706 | 0.8 angstrom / 1.19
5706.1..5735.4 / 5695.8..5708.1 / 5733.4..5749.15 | -0.8 angstrom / 1.19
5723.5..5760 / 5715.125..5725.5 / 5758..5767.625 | 0.4 angstrom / 1.25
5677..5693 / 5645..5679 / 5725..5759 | -0.6 angstrom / 1.19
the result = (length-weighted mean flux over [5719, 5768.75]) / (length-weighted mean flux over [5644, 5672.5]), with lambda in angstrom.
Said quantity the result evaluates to 1.06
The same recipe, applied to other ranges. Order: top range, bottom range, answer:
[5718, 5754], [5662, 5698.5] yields 1.05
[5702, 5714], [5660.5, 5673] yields 1.06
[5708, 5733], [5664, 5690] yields 1.04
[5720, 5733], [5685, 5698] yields 1.03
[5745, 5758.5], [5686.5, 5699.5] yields 1.01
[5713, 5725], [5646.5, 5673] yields 1.09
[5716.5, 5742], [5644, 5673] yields 1.09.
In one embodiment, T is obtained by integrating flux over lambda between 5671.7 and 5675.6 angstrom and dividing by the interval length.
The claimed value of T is 1.18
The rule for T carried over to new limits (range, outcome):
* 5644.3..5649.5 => 1.17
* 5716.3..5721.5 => 1.3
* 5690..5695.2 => 1.22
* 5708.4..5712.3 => 1.12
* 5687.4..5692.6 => 1.16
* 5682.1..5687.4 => 1.28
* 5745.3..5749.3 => 1.17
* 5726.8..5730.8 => 1.18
